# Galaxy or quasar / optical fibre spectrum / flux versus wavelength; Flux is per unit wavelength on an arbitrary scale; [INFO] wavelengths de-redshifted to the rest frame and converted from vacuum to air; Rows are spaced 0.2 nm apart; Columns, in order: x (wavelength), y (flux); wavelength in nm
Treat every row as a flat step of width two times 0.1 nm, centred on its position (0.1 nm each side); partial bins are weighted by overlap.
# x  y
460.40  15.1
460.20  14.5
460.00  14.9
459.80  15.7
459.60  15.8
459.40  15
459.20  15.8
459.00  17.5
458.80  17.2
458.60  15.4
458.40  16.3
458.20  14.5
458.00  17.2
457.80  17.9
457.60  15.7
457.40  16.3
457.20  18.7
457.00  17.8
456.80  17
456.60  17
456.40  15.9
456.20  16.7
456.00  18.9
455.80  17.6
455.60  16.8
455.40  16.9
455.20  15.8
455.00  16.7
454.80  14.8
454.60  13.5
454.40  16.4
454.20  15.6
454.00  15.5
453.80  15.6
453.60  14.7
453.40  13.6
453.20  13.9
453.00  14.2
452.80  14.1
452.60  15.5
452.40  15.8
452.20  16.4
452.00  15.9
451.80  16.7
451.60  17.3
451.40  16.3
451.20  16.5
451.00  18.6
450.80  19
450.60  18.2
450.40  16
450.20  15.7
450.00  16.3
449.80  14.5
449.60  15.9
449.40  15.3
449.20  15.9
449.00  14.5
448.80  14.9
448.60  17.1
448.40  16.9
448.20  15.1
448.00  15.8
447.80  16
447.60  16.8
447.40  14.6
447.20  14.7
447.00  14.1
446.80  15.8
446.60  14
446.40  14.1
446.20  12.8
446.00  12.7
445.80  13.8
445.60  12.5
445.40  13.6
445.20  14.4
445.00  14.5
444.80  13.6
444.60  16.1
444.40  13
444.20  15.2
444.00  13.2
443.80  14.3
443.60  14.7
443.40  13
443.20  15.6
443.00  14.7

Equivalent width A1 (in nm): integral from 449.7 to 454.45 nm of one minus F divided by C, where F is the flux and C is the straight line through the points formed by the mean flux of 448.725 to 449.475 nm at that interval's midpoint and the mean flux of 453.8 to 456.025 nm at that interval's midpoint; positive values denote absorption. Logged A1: -0.089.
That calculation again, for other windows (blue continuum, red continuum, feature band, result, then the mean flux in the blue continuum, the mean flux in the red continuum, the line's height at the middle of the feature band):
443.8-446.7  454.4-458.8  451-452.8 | -0.103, 13.8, 16.6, 15.4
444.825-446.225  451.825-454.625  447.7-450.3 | -0.263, 13.5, 15.1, 14.2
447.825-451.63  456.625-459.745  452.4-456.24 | 0.190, 16.3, 16.5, 16.4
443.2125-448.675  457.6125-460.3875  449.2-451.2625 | -0.215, 14.5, 15.9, 15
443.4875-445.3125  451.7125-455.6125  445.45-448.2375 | 0.029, 14.3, 15.4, 14.6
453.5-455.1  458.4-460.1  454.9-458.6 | -0.283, 15.3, 15.9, 15.6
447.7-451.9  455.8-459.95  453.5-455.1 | 0.110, 16.3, 16.6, 16.5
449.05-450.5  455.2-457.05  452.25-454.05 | 0.176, 15.6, 17.1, 16.4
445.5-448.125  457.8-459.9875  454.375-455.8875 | -0.045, 14.4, 16.1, 15.6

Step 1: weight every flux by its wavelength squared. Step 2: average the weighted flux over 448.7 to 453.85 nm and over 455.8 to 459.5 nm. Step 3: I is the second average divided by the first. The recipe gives 1.1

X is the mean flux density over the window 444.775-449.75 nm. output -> 14.8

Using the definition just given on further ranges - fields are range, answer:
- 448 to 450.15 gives 15.6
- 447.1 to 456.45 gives 15.9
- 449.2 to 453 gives 16.3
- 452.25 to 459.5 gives 16.1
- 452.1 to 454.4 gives 15.1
